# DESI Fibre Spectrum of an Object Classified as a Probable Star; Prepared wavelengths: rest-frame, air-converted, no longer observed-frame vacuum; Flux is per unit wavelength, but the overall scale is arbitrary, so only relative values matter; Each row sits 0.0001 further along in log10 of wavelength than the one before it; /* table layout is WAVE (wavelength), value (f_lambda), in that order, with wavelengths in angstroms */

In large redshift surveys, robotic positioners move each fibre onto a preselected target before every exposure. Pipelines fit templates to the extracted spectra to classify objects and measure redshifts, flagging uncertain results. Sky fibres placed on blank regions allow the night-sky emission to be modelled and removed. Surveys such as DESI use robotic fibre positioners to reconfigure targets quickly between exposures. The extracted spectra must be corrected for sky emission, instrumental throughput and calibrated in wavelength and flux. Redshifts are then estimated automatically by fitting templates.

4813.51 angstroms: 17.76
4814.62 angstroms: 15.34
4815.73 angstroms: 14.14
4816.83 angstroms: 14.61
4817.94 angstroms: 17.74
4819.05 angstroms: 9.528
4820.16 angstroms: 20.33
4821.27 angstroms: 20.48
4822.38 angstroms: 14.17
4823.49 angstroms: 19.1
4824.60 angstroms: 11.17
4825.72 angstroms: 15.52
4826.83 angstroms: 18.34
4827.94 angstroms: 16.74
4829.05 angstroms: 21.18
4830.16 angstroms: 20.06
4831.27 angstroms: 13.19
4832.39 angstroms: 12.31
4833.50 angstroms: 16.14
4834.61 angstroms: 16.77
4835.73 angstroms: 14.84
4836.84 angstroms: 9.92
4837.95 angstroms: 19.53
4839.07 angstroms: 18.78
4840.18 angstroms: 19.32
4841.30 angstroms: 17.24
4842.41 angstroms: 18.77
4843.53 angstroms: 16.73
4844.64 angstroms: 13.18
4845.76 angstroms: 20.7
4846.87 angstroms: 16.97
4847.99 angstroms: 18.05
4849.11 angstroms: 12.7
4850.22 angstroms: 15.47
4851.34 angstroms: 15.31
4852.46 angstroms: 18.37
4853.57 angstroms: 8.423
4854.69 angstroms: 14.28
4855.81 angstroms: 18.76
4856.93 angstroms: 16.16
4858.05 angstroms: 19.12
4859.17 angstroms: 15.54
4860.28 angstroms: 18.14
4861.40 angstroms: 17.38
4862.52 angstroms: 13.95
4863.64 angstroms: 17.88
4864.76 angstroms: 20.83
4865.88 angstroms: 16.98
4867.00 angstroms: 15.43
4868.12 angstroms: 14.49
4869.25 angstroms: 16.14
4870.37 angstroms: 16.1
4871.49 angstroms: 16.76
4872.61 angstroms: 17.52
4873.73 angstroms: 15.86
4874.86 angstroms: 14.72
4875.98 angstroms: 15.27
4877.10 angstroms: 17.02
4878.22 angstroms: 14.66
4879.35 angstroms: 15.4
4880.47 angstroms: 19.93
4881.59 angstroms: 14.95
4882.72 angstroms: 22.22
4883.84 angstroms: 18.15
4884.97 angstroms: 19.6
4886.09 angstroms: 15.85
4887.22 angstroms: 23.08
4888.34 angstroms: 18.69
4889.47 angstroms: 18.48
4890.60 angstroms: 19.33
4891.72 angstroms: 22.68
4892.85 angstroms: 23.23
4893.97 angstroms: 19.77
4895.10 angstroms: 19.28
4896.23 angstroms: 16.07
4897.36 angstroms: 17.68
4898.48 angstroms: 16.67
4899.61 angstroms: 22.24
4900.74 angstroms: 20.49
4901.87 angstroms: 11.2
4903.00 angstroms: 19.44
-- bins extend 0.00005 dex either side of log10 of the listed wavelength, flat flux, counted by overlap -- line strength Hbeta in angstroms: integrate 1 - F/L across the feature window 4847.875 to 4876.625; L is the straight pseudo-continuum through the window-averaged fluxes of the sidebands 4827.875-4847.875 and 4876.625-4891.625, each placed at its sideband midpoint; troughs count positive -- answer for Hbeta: 2.5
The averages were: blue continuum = 16.8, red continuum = 18.4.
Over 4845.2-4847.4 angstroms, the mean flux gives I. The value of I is 18.9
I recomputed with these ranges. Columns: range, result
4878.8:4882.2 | 16.8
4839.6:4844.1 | 18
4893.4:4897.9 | 18.2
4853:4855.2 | 11.4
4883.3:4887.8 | 19.2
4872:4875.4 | 16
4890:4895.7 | 20.8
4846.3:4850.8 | 15.8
